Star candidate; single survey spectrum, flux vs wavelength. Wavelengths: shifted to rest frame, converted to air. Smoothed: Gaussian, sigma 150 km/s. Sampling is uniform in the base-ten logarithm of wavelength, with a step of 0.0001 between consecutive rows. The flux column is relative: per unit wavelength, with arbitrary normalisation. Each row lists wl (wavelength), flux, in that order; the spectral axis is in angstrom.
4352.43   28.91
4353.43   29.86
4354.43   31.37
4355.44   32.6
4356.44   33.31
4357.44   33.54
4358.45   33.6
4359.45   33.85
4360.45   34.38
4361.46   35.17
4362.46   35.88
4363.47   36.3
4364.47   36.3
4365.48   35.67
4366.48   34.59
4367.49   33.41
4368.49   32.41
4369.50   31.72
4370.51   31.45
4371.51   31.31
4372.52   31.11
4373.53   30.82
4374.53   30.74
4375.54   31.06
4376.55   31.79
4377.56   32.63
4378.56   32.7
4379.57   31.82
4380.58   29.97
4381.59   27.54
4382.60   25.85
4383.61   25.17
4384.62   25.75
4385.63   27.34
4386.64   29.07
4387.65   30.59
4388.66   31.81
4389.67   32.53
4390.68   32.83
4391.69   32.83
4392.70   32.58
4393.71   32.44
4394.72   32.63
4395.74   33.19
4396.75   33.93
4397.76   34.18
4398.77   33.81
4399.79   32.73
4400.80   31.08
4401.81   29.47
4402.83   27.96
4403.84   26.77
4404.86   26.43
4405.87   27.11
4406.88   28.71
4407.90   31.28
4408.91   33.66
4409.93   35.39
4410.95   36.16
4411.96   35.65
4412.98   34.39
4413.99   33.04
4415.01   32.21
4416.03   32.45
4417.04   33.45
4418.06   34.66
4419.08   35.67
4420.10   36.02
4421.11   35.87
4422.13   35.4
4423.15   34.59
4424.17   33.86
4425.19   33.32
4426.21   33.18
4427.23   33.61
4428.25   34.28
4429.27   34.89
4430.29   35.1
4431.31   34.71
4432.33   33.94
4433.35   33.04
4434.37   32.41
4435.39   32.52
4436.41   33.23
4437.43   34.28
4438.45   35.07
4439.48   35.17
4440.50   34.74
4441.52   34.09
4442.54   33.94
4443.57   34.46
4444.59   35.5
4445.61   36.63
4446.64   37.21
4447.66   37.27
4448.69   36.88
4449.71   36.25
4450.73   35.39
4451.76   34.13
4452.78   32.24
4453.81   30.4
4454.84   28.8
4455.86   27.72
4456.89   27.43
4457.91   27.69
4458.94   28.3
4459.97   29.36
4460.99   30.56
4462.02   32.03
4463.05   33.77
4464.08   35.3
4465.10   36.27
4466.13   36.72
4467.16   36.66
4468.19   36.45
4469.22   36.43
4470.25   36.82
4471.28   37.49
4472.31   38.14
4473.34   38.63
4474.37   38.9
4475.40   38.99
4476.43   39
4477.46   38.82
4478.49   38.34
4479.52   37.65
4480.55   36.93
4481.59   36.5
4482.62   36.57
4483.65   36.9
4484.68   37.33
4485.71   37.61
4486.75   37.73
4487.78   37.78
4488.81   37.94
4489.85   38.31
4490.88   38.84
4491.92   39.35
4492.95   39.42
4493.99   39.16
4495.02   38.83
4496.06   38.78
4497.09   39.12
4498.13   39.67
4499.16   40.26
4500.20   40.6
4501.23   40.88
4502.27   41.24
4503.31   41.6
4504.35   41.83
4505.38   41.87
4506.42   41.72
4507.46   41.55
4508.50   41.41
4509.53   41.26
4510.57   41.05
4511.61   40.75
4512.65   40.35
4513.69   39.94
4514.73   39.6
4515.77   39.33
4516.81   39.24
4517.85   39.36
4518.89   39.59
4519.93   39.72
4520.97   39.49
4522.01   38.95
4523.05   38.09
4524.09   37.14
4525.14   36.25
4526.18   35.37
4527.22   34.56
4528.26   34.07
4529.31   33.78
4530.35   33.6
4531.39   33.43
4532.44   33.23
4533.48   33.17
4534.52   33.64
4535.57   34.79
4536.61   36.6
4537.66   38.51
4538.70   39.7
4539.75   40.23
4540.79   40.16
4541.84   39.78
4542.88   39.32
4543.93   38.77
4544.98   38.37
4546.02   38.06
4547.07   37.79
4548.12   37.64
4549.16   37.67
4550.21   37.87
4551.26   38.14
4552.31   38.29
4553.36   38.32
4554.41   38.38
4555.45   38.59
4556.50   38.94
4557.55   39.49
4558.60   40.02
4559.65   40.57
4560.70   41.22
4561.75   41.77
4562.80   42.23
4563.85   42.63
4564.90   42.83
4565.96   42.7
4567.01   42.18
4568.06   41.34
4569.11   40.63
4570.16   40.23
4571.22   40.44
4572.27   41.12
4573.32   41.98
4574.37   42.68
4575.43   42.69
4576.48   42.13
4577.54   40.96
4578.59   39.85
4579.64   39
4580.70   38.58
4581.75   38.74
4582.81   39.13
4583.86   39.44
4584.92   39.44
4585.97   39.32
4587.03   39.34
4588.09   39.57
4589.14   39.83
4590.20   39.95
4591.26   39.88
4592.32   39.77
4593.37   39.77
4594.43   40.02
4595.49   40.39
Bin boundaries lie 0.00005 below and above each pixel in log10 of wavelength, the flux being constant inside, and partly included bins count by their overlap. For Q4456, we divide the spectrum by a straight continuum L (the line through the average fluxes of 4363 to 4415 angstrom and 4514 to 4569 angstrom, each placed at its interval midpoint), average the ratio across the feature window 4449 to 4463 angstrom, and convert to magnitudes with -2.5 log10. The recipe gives 0.12 mag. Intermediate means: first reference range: 31.6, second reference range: 38.4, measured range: 31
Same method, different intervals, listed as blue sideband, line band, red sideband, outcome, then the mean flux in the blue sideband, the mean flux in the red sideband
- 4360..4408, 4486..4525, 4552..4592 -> -0.07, 31.4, 40.4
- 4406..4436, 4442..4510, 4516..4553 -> -0.04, 33.8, 37.3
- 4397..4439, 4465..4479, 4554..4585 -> -0.06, 33.1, 40.7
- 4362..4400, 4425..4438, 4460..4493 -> 0.02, 31.8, 37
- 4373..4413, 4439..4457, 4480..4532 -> 0.03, 31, 38.7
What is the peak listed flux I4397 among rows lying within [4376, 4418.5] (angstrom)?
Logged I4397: 36.16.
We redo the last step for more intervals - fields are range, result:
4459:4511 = 41.87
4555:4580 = 42.83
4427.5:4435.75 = 35.1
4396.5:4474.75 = 38.9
